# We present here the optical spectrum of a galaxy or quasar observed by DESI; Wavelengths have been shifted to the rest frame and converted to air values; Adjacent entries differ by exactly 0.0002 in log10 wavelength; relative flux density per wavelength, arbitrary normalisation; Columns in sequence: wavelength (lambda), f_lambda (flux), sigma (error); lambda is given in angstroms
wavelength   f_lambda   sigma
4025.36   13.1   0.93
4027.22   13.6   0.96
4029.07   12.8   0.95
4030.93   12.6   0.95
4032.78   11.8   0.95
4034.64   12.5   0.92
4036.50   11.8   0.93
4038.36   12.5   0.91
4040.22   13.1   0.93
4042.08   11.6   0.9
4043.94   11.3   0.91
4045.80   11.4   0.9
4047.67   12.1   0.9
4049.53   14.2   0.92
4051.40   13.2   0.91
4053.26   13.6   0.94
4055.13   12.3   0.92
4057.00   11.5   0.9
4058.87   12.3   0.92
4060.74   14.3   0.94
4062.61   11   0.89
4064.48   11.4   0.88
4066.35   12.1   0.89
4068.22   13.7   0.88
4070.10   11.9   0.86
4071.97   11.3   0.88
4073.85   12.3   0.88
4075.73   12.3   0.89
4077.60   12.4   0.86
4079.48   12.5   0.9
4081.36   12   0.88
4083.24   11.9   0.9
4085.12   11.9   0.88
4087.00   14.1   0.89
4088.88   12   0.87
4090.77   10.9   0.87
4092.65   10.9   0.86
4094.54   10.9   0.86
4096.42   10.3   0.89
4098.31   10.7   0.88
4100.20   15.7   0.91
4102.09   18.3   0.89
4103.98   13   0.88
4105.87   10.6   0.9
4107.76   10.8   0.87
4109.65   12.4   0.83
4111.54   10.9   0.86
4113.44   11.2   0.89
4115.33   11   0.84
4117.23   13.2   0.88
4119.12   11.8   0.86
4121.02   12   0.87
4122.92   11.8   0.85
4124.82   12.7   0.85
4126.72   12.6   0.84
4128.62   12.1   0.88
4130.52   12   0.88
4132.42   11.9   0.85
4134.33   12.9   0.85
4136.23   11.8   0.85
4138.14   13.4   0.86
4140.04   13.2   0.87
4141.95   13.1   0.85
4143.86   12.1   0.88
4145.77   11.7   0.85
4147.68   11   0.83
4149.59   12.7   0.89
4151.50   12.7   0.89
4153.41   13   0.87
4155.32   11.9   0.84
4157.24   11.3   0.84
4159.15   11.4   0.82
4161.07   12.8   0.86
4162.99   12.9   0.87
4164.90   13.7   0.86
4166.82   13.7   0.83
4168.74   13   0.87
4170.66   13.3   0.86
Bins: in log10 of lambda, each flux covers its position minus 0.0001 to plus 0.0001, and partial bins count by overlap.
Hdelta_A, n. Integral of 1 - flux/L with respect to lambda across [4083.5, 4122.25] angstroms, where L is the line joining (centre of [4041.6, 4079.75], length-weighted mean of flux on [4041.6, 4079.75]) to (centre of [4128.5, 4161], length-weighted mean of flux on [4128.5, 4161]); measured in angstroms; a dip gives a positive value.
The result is 0.5 angstroms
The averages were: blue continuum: 12.3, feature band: 12.1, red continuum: 12.3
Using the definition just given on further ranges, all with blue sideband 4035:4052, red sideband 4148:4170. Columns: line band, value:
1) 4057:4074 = 0.2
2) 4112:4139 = 0.8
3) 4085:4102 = 0.3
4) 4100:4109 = -0.7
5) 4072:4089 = 0.1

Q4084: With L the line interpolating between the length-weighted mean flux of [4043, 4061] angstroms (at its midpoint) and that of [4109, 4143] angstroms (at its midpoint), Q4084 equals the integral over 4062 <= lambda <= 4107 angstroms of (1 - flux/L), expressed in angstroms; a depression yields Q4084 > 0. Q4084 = 0.5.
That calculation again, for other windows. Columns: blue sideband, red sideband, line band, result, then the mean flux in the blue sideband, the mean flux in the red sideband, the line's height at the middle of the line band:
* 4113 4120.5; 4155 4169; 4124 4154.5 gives -0.5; 11.9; 12.6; 12.2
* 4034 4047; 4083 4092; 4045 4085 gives -0.9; 12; 12.1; 12.1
